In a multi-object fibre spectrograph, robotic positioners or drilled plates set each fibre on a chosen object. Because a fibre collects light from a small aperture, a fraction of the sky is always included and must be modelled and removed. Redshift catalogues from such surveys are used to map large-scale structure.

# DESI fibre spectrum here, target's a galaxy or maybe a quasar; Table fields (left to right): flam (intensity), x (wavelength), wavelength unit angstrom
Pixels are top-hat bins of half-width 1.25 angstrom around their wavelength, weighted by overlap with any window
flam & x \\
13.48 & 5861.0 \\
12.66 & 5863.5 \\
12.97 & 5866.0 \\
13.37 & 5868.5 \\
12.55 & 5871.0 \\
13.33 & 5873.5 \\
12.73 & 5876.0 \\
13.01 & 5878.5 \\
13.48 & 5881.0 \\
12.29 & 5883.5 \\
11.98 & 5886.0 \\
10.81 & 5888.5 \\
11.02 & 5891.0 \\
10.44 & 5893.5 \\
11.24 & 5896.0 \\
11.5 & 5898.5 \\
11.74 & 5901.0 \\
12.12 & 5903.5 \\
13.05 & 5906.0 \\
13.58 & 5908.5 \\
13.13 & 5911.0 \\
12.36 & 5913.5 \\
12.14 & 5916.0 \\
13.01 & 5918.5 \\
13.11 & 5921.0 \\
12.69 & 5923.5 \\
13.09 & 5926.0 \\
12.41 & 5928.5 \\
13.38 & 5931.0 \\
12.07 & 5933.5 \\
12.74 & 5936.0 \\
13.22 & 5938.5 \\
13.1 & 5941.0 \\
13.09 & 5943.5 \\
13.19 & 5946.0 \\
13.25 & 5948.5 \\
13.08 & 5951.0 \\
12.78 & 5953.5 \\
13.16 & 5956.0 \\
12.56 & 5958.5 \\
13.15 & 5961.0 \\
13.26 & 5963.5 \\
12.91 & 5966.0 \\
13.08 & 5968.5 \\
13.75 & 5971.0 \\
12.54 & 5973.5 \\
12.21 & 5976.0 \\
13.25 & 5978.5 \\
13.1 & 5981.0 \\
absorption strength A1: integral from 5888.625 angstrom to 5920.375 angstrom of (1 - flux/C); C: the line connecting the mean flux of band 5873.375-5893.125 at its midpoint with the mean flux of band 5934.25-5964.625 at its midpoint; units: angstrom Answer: 1.0 angstrom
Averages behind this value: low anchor 12.2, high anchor 13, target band 12.1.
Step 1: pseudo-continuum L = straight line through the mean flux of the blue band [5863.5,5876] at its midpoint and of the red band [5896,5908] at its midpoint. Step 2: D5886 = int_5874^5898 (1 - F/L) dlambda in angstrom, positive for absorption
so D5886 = 1.2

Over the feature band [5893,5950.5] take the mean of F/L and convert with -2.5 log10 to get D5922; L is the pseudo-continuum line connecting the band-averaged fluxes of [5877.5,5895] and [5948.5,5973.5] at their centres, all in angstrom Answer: -0.02 mag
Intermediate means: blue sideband 11.8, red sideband 13.1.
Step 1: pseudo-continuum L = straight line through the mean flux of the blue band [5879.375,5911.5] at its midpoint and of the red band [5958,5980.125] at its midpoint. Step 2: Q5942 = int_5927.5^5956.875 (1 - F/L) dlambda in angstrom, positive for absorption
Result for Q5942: -0.8 angstrom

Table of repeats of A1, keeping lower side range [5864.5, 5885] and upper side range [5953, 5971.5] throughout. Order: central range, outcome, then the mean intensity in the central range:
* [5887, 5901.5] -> 2.1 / 11.1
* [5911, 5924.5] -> 0.3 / 12.7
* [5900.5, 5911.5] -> 0.2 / 12.8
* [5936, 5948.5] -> -0.1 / 13.1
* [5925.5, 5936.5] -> 0.3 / 12.7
